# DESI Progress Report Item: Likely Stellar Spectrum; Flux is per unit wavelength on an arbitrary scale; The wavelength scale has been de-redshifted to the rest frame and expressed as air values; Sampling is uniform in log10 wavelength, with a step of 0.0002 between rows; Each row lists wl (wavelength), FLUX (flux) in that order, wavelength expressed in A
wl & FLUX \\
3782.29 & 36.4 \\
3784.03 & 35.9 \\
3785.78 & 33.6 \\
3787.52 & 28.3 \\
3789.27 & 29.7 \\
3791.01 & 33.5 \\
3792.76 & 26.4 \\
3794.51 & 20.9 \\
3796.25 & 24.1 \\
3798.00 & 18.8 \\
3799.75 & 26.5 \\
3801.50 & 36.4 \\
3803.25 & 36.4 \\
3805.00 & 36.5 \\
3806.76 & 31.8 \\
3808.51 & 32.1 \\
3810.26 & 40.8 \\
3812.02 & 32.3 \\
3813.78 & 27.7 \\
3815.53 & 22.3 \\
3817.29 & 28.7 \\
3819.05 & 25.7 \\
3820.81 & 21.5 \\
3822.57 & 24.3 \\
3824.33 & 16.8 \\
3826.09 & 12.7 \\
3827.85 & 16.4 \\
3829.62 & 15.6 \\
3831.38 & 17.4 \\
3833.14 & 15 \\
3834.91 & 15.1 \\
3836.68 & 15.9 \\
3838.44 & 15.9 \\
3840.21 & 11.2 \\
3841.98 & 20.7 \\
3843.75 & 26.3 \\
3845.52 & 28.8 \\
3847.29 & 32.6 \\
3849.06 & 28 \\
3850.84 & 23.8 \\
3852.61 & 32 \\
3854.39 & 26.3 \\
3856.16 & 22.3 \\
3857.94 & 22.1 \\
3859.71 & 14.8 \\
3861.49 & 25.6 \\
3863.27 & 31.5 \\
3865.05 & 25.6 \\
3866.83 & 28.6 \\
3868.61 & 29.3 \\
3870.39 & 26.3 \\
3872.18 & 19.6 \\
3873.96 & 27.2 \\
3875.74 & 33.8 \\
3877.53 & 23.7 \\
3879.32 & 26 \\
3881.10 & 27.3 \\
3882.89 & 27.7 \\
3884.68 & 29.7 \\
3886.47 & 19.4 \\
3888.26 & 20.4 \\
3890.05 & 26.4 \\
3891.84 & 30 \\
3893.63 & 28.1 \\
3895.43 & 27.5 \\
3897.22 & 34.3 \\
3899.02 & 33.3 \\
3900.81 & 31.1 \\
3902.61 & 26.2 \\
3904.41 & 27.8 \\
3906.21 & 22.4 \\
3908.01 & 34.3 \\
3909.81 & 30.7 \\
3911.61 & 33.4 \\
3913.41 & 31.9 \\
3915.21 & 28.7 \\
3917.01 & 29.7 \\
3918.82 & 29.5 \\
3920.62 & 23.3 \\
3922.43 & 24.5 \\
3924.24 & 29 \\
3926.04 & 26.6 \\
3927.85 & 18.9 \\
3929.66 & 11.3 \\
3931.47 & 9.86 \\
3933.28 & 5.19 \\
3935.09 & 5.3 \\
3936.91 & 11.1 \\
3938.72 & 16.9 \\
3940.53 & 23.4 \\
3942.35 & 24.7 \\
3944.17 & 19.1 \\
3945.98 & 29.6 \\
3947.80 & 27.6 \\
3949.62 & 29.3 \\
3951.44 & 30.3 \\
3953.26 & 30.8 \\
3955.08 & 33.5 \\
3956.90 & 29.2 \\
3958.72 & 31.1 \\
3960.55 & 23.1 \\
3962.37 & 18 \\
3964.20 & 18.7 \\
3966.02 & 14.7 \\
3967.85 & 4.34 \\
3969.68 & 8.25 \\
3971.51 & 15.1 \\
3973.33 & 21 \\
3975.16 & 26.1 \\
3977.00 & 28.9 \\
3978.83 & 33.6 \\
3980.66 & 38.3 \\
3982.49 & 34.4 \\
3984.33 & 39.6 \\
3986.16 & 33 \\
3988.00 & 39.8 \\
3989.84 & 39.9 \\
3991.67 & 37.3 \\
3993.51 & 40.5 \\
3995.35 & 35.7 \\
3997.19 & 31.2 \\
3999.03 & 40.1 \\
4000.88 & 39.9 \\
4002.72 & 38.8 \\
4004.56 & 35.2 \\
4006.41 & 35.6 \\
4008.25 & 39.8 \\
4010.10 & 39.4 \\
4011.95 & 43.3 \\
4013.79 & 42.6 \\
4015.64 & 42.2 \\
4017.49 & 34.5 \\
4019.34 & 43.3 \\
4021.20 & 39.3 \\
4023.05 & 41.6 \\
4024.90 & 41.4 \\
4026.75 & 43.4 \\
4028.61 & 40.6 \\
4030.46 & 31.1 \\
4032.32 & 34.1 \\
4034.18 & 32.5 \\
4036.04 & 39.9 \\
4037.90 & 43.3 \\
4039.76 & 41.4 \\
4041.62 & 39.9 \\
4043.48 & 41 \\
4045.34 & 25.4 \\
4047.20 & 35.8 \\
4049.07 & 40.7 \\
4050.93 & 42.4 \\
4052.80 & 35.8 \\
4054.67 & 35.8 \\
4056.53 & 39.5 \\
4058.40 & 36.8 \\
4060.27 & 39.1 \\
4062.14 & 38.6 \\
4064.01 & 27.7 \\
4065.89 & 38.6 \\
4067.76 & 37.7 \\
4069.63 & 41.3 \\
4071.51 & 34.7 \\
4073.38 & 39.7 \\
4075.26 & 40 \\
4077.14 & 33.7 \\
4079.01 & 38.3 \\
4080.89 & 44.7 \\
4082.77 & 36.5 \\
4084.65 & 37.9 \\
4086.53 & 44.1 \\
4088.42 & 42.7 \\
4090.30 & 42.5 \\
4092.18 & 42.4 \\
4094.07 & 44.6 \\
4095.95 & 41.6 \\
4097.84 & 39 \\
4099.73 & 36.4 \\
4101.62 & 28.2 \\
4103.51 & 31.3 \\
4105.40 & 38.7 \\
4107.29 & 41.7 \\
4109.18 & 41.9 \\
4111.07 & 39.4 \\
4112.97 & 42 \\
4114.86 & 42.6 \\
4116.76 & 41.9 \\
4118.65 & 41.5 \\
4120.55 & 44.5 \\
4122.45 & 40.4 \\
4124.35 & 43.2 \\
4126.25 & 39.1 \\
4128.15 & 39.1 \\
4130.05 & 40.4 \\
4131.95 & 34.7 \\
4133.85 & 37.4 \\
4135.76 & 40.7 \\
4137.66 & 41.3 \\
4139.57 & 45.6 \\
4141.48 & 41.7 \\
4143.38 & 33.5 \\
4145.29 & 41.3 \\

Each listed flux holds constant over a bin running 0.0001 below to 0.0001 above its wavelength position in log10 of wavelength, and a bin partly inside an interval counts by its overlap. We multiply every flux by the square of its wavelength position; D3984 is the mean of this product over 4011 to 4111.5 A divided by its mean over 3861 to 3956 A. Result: 1.63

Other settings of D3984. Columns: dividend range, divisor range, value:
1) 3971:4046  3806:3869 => 1.69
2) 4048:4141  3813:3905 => 1.82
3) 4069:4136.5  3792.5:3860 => 1.88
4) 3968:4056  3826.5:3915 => 1.53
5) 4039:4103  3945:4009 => 1.33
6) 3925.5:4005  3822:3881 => 1.21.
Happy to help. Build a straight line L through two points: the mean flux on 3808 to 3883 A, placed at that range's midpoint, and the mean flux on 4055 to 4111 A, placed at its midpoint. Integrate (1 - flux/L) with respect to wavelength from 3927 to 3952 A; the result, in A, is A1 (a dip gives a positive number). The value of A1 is 9.5 A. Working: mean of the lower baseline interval 24.1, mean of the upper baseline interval 38.6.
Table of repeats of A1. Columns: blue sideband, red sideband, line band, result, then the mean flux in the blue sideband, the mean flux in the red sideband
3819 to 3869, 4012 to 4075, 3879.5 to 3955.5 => 7.08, 22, 38.3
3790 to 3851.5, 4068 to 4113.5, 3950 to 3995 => 6.68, 24.5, 39.3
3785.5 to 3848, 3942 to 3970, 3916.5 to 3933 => 1.50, 24.8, 23.5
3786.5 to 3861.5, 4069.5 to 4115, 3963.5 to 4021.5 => 1.89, 24.6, 39.3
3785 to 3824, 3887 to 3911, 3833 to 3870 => 6.55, 28.8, 28.6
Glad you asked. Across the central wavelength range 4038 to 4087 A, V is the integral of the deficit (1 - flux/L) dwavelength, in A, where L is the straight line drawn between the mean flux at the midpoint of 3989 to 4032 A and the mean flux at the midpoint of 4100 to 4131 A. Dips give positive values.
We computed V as 1.6 A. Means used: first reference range 38.9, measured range 38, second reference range 39.7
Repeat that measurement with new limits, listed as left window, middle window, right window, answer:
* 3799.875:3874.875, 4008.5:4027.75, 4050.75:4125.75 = -3.22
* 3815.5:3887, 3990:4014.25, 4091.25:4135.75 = -4.19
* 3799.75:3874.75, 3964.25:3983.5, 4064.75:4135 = 6.02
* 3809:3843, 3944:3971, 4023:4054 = 7.10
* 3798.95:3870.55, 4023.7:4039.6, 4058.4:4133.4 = -1.24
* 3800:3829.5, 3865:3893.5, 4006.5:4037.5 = 4.25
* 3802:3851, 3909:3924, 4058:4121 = 0.14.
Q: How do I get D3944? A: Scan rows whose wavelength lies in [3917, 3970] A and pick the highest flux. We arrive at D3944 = 33.5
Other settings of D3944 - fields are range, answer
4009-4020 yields 43.3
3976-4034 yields 43.4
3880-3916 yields 34.3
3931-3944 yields 24.7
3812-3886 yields 33.8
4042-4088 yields 44.7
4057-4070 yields 41.3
